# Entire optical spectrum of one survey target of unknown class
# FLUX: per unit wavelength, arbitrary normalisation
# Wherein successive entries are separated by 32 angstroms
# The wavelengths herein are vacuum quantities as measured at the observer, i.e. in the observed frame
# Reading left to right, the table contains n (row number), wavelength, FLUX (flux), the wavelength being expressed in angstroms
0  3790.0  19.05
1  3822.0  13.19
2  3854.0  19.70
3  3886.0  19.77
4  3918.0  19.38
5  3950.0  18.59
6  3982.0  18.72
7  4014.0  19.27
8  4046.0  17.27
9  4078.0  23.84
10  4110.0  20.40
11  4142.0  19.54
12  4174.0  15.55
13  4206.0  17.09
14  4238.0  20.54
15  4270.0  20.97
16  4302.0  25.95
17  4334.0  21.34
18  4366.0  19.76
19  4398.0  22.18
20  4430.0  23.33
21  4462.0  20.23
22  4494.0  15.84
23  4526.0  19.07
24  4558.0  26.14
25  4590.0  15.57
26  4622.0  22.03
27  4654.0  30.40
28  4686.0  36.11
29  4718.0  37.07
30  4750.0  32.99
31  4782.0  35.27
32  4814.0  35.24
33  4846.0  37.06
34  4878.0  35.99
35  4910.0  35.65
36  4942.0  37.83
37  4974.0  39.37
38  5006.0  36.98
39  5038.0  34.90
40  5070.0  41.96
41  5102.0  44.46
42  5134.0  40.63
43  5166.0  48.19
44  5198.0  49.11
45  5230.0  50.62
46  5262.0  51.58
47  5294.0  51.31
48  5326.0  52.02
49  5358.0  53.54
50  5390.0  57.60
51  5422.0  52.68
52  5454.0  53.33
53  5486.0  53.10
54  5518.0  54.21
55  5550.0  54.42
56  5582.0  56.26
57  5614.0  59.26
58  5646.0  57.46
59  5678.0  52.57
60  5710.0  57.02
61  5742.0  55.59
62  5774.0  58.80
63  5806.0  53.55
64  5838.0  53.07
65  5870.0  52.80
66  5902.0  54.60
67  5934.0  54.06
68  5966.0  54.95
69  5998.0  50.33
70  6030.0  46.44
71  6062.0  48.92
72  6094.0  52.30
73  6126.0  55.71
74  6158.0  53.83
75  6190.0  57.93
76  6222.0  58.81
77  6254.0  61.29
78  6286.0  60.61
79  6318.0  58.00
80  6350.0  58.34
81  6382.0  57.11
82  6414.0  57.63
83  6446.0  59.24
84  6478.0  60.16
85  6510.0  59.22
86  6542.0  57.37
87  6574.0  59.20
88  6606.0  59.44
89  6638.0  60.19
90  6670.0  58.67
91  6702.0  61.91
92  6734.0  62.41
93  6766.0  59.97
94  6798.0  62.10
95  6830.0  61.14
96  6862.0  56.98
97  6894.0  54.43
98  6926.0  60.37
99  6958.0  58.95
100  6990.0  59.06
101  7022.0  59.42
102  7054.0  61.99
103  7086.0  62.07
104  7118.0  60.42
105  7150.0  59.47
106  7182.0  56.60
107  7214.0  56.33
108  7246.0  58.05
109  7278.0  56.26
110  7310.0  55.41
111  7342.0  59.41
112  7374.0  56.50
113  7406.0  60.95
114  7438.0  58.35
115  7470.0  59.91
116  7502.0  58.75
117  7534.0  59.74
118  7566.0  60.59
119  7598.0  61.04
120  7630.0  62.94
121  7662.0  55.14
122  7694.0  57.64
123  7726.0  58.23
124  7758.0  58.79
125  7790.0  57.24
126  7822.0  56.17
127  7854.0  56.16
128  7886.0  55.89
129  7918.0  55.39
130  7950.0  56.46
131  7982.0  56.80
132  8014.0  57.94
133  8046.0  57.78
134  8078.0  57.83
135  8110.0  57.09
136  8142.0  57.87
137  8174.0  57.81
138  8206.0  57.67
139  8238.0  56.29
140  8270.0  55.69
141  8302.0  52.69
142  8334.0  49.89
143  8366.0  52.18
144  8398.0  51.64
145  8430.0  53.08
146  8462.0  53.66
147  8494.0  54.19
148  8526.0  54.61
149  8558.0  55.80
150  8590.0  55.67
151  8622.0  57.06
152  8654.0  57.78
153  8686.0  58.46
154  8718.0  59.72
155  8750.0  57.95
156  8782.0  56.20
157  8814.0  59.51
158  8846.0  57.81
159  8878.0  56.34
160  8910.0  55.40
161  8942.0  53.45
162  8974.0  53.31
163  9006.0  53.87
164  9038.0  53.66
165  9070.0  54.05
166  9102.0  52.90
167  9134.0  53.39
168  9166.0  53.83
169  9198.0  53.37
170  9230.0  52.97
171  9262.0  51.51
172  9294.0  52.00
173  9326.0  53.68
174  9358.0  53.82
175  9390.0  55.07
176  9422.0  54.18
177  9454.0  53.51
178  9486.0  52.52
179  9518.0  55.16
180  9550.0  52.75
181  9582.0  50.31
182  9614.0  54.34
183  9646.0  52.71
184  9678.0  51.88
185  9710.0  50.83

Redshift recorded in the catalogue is 0.168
